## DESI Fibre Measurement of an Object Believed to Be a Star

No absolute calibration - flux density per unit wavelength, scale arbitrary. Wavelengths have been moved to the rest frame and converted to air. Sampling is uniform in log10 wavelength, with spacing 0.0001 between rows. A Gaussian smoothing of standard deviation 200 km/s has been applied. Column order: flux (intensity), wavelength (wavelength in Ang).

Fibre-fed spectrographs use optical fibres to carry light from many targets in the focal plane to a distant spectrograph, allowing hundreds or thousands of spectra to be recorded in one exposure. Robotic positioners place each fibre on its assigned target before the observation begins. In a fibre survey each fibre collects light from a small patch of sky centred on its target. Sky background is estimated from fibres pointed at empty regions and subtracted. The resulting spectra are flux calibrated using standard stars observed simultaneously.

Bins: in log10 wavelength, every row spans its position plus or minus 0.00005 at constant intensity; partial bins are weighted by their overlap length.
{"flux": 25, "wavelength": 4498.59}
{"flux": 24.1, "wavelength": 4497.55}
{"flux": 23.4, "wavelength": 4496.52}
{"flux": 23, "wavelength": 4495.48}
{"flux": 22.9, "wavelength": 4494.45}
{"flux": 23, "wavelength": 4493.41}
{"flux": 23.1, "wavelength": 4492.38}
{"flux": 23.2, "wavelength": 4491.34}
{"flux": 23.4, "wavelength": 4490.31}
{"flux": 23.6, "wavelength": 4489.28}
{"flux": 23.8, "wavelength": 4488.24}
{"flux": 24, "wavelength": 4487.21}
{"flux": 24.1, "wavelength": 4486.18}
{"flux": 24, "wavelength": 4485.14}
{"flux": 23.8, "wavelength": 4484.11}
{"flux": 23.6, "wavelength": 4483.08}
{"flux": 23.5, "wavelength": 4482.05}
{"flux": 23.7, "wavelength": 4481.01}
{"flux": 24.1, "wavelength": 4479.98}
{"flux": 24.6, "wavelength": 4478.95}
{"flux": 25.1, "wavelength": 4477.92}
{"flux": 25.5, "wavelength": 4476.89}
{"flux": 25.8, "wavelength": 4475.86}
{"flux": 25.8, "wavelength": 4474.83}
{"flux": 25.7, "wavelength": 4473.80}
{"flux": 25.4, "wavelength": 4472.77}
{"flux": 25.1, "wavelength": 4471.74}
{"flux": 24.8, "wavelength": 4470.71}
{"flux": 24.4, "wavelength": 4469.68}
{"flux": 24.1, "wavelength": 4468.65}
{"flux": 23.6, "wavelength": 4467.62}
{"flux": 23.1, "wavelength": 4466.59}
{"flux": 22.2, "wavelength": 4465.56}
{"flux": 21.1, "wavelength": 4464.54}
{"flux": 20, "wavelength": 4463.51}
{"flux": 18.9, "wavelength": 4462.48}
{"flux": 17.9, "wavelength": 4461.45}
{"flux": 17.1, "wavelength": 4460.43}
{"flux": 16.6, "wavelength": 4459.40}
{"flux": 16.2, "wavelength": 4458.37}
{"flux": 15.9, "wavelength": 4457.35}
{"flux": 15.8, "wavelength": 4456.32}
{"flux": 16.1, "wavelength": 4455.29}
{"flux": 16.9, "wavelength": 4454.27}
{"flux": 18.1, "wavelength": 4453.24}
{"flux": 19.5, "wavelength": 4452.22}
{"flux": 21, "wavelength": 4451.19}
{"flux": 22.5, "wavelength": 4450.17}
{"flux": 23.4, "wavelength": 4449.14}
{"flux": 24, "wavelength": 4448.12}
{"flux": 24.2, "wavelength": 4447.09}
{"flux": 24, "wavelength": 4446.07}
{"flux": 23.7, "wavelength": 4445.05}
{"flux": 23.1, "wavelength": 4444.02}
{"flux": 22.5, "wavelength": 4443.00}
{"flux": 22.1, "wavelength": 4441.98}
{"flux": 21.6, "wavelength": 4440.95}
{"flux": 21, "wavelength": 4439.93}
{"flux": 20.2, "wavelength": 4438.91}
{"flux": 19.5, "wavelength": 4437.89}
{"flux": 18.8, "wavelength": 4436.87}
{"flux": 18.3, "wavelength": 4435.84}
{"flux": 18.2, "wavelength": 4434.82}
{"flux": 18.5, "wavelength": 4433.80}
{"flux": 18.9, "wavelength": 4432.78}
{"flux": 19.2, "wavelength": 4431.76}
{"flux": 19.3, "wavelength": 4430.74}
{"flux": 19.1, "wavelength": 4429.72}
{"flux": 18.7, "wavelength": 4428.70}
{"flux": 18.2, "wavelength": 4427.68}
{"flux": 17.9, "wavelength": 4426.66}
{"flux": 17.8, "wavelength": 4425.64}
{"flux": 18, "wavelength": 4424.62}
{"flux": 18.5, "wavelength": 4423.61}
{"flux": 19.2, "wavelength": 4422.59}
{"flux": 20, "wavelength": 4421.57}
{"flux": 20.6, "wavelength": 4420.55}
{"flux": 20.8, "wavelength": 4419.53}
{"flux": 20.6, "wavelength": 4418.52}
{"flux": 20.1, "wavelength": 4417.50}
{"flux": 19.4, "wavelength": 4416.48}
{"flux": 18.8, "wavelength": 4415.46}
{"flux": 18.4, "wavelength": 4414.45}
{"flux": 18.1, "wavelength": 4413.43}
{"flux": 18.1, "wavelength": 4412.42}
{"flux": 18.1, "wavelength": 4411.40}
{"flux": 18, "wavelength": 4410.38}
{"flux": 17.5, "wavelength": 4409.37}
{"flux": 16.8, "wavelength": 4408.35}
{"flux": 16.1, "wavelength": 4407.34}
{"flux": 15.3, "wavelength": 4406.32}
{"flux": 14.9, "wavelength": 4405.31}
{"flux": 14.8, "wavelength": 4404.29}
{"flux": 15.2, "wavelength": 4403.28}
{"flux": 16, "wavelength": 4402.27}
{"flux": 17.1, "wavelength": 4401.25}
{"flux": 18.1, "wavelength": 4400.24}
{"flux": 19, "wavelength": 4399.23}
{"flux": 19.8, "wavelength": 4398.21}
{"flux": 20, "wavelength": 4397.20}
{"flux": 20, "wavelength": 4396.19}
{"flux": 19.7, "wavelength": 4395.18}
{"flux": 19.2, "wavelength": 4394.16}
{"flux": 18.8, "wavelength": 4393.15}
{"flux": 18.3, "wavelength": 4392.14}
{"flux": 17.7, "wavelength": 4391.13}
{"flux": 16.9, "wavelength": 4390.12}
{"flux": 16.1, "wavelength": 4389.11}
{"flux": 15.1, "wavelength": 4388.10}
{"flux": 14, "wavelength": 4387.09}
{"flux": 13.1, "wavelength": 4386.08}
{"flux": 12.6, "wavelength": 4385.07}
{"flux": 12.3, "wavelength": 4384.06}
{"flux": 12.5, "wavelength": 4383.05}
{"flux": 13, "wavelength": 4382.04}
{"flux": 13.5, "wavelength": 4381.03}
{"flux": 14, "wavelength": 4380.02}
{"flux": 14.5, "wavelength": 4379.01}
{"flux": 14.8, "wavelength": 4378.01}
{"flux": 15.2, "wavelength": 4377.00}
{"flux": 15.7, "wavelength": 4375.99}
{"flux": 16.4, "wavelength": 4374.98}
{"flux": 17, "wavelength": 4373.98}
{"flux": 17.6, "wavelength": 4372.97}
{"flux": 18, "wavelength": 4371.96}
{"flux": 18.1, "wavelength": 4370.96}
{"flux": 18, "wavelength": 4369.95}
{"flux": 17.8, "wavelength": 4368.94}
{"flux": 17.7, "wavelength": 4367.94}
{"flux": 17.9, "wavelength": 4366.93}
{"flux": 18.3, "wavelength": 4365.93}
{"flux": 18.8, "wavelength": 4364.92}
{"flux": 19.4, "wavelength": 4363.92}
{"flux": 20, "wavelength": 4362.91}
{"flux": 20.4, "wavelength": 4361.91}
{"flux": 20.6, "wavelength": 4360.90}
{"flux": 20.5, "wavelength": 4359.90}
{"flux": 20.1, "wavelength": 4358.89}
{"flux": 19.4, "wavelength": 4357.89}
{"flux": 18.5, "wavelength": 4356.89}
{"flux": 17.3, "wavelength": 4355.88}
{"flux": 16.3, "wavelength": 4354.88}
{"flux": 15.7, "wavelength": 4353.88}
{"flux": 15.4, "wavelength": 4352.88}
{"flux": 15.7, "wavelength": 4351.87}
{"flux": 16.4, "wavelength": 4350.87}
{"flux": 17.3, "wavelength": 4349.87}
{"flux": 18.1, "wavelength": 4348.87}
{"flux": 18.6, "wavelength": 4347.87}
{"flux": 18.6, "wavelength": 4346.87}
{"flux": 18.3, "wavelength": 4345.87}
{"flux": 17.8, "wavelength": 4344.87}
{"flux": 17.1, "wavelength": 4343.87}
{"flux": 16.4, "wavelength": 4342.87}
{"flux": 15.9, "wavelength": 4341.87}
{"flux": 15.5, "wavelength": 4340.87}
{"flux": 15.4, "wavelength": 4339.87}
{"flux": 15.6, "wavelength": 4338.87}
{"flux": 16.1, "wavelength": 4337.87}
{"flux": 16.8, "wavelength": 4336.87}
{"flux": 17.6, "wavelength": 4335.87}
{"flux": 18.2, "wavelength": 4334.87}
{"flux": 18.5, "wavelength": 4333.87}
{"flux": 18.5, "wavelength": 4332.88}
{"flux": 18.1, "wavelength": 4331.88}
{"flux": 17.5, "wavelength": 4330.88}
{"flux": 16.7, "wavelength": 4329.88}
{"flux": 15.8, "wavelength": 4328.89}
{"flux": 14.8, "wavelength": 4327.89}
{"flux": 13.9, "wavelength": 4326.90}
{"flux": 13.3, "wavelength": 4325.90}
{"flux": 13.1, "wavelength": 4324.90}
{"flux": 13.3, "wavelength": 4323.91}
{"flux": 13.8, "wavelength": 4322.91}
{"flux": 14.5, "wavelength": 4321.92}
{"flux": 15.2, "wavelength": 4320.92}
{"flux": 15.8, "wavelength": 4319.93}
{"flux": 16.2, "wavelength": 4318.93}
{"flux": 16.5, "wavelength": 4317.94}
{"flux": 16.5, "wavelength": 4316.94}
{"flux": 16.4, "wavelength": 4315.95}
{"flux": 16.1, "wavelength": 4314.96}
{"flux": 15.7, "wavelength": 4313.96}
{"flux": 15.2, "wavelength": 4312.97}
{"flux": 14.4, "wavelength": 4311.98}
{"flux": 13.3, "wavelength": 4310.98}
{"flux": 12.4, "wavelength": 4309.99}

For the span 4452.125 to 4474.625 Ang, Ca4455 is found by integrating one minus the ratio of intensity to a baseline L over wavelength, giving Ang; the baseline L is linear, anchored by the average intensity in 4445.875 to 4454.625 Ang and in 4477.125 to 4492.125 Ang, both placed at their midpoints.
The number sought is 2.0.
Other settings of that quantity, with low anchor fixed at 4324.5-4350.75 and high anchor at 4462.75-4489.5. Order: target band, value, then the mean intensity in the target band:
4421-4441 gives 2.4 Ang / 19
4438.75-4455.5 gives 0.7 Ang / 21.5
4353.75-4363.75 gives -0.7 Ang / 19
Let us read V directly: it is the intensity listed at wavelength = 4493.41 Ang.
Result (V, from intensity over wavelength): 23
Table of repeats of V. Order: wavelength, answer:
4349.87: 17.3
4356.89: 18.5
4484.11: 23.8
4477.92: 25.1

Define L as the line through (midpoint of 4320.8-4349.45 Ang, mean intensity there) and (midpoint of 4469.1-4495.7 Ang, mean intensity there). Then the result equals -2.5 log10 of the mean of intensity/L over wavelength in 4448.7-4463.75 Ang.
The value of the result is 0.236 mag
